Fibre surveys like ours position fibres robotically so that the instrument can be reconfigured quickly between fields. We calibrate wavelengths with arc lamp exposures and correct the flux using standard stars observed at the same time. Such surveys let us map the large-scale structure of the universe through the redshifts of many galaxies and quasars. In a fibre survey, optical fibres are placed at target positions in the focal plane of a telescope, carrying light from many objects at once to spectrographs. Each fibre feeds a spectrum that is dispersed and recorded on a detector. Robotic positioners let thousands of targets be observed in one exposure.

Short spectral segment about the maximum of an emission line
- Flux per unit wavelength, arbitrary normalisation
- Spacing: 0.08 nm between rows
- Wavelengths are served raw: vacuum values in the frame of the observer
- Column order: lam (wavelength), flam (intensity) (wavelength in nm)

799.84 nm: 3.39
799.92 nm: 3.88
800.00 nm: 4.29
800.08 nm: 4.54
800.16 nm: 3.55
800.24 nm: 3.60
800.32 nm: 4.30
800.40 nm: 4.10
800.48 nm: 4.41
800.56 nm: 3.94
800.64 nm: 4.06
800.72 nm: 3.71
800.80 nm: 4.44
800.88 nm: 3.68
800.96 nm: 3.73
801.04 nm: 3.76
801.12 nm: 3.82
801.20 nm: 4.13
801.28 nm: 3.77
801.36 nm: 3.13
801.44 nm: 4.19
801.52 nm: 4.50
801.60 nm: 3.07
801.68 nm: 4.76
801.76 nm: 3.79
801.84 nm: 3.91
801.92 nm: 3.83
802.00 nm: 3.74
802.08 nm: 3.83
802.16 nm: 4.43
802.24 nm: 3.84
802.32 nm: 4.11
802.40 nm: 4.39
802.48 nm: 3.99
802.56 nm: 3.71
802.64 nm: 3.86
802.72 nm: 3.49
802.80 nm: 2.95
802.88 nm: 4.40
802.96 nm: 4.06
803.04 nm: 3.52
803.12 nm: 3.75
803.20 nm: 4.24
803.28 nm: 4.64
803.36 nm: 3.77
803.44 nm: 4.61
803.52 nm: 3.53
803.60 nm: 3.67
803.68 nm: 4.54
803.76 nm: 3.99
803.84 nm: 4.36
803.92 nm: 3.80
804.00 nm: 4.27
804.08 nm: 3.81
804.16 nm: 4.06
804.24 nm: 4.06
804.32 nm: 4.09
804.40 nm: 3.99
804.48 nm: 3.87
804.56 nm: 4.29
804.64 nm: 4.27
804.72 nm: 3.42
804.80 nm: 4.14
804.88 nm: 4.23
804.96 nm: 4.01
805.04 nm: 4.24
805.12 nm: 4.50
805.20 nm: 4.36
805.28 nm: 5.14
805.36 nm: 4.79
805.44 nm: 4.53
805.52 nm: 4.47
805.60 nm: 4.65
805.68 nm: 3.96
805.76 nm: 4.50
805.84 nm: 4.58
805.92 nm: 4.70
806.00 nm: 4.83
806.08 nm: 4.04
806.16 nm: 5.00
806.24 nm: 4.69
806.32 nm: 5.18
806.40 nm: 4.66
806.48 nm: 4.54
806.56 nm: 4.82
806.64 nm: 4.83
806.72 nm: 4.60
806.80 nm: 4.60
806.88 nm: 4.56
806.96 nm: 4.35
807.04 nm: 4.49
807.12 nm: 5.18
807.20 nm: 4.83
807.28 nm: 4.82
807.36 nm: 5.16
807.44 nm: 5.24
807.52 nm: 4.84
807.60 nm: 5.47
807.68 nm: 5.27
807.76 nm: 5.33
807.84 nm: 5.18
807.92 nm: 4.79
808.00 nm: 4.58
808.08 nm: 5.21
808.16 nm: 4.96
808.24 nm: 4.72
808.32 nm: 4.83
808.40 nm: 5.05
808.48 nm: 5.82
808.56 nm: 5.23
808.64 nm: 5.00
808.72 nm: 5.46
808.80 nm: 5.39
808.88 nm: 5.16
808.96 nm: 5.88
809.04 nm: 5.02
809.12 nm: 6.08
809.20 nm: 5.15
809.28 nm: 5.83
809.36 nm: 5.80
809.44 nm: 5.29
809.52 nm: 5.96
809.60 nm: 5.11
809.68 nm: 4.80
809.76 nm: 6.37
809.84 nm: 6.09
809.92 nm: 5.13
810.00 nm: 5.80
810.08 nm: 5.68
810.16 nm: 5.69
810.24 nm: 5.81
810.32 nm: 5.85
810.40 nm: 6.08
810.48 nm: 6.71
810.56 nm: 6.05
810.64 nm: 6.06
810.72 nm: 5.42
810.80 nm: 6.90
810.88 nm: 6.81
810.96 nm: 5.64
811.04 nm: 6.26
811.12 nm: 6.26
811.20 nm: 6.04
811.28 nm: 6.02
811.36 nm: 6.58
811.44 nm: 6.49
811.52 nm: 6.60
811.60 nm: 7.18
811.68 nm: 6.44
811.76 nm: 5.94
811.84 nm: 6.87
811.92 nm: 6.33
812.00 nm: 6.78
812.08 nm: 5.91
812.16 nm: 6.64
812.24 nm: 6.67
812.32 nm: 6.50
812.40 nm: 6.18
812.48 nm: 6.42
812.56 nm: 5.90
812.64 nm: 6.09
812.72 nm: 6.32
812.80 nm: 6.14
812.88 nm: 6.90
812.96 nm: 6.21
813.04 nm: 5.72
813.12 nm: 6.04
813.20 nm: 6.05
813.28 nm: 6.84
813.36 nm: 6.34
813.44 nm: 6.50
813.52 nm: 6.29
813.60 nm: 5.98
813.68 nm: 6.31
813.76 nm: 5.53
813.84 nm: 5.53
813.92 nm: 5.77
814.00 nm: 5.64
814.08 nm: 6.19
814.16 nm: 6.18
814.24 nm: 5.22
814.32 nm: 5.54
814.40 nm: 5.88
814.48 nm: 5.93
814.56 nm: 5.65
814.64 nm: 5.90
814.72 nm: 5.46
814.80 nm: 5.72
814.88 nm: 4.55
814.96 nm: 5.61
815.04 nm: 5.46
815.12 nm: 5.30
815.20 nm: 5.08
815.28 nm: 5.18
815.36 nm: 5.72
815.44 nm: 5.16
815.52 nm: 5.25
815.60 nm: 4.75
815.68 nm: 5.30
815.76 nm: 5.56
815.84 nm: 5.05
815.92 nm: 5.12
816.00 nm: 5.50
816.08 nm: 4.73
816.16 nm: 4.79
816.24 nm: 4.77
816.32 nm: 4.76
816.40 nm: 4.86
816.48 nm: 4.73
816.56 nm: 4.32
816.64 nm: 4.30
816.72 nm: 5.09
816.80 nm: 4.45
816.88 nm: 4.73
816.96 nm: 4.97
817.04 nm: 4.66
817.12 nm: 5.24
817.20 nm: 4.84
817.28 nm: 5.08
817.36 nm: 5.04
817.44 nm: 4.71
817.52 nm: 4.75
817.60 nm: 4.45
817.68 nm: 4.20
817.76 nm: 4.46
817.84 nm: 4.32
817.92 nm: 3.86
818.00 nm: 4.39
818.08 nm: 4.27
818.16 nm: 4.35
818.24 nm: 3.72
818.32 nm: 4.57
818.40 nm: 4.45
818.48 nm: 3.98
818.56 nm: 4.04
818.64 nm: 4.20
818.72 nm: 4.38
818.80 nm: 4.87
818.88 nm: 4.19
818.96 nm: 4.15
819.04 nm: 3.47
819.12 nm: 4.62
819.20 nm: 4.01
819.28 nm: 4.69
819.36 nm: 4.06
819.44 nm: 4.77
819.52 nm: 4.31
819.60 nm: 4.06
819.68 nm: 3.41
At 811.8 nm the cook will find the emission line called Mg II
